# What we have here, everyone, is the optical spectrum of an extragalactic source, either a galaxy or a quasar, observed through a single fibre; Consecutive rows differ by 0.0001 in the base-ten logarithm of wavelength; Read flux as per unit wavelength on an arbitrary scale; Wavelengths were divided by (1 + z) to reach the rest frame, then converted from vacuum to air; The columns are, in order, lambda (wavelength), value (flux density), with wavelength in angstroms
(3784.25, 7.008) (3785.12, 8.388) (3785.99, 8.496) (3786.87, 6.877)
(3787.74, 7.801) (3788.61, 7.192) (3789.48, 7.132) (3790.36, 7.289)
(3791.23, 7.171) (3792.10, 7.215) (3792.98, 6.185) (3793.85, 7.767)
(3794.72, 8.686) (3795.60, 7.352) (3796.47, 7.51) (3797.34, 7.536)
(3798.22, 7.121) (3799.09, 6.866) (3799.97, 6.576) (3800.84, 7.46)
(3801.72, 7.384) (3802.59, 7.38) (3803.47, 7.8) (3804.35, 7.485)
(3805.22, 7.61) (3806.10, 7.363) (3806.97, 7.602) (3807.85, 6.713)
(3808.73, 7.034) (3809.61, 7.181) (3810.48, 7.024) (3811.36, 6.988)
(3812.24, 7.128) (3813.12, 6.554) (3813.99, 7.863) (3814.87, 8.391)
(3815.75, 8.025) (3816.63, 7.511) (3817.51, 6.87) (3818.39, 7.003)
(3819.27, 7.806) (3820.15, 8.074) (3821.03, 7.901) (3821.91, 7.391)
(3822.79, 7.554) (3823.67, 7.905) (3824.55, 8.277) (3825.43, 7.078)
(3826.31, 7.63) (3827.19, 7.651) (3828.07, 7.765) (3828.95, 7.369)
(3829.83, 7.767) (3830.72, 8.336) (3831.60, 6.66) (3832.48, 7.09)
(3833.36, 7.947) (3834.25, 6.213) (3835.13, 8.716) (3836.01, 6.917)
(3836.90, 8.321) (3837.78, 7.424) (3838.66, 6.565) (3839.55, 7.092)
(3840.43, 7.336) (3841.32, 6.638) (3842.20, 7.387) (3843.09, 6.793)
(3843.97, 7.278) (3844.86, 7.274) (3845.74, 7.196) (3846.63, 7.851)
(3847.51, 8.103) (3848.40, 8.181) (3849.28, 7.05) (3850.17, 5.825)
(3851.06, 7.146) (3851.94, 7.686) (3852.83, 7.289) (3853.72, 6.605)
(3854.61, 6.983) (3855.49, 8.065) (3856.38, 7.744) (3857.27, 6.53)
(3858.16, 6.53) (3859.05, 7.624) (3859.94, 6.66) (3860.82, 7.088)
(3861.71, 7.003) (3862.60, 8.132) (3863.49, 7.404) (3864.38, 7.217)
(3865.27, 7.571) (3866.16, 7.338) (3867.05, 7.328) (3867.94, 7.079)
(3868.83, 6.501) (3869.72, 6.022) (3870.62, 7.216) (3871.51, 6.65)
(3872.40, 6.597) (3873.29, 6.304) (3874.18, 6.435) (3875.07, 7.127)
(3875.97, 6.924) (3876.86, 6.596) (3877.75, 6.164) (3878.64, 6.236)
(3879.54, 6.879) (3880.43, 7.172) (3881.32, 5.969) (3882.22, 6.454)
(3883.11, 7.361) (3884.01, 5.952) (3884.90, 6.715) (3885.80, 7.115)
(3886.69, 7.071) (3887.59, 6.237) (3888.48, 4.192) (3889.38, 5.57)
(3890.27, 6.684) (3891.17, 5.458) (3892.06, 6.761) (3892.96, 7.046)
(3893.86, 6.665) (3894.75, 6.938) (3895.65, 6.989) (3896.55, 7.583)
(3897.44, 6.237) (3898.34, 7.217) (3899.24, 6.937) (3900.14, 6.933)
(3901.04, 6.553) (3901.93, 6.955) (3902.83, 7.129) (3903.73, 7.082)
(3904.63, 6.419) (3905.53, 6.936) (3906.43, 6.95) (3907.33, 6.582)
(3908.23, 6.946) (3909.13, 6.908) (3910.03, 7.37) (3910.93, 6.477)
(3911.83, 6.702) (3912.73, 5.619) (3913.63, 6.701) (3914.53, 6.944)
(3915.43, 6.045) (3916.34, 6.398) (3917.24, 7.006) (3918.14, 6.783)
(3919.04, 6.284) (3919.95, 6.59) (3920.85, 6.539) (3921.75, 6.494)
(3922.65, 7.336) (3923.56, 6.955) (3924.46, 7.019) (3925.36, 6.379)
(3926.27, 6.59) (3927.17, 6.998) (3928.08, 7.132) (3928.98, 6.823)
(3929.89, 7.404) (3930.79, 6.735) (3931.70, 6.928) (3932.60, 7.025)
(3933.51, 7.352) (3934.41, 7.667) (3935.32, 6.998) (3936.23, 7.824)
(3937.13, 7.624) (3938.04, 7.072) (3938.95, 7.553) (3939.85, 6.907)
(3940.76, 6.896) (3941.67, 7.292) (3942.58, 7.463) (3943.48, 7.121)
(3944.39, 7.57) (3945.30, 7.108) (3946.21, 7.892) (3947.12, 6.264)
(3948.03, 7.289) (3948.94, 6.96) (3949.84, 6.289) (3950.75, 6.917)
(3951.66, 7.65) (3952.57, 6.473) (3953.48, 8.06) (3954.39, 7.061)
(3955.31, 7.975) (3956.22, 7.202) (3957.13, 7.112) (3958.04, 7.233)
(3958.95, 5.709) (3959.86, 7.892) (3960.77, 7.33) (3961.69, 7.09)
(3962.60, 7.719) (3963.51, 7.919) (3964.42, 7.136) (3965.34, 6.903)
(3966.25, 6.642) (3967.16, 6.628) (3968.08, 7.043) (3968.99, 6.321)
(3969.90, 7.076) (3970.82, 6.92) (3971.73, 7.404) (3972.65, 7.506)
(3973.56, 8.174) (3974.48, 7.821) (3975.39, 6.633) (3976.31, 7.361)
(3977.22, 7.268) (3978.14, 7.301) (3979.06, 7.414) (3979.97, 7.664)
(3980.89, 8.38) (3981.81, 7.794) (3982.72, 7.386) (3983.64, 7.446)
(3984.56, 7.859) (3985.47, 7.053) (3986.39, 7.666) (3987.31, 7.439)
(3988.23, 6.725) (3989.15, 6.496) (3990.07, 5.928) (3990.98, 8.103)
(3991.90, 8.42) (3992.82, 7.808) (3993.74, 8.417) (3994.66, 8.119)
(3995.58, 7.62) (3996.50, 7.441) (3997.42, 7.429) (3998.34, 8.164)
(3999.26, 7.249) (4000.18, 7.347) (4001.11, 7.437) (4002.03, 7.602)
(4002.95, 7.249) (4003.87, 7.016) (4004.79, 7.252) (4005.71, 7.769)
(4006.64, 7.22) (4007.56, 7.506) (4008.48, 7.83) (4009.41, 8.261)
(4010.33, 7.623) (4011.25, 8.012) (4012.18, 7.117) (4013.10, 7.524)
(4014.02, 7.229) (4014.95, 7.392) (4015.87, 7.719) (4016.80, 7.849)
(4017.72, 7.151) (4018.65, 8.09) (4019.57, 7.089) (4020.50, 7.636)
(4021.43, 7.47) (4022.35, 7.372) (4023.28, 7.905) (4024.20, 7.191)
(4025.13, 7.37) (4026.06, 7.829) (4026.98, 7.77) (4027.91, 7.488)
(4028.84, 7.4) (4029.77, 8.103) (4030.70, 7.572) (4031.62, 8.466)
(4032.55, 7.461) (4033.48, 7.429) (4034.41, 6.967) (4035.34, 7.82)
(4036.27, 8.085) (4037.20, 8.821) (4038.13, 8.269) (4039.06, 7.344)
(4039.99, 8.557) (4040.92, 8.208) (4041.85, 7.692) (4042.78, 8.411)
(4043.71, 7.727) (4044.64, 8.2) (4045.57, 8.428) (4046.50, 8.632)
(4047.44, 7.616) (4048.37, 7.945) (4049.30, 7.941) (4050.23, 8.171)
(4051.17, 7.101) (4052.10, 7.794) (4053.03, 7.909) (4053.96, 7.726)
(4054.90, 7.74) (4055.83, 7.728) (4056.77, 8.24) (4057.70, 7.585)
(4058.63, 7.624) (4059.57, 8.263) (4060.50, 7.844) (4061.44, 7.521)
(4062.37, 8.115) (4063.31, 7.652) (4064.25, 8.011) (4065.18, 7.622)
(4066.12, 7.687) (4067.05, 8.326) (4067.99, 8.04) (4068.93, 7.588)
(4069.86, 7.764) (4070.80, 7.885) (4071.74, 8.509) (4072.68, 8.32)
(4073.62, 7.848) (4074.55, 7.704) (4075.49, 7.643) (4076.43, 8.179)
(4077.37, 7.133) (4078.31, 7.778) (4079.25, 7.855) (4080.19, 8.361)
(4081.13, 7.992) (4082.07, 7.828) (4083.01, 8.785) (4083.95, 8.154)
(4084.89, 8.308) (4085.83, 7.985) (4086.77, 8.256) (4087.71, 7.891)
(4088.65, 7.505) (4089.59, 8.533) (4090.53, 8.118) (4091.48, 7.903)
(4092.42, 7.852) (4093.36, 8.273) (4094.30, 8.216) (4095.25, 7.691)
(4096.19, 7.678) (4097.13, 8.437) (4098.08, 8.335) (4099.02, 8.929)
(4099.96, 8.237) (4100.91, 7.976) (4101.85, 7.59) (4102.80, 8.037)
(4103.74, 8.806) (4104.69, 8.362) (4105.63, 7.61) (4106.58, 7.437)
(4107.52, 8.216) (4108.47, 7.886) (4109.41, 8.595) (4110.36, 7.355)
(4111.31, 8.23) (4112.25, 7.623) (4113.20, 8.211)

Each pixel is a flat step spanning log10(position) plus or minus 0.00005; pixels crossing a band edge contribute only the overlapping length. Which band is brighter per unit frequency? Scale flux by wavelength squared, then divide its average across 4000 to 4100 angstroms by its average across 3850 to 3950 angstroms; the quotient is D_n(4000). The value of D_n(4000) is 1.2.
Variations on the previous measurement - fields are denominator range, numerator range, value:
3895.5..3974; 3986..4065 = 1.15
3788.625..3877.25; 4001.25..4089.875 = 1.20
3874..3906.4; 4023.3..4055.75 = 1.28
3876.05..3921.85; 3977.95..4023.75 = 1.20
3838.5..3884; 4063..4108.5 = 1.28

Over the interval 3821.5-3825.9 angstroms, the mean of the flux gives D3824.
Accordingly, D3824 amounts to 7.65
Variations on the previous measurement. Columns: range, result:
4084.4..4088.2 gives 8.12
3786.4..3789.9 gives 7.26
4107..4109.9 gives 8.23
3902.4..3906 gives 6.88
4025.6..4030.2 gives 7.71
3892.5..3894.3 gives 6.83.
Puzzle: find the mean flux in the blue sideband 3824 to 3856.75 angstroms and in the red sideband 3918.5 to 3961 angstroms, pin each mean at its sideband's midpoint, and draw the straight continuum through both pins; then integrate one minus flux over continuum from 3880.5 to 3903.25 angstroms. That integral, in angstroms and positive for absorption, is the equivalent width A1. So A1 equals 2.0 angstroms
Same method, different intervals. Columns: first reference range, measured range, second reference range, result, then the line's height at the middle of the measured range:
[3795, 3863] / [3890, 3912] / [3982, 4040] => 1.86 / 7.45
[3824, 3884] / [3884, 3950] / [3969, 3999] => 4.31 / 7.31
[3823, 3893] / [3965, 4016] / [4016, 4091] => 1.17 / 7.6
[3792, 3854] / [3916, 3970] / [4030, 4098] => 4.26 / 7.67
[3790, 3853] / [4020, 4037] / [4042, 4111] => 0.49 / 7.87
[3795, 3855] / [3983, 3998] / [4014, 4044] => 0.32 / 7.66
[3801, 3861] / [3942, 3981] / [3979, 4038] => 1.62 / 7.53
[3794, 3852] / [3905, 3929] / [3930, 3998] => 2.02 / 7.34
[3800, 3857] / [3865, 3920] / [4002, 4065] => 6.15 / 7.51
